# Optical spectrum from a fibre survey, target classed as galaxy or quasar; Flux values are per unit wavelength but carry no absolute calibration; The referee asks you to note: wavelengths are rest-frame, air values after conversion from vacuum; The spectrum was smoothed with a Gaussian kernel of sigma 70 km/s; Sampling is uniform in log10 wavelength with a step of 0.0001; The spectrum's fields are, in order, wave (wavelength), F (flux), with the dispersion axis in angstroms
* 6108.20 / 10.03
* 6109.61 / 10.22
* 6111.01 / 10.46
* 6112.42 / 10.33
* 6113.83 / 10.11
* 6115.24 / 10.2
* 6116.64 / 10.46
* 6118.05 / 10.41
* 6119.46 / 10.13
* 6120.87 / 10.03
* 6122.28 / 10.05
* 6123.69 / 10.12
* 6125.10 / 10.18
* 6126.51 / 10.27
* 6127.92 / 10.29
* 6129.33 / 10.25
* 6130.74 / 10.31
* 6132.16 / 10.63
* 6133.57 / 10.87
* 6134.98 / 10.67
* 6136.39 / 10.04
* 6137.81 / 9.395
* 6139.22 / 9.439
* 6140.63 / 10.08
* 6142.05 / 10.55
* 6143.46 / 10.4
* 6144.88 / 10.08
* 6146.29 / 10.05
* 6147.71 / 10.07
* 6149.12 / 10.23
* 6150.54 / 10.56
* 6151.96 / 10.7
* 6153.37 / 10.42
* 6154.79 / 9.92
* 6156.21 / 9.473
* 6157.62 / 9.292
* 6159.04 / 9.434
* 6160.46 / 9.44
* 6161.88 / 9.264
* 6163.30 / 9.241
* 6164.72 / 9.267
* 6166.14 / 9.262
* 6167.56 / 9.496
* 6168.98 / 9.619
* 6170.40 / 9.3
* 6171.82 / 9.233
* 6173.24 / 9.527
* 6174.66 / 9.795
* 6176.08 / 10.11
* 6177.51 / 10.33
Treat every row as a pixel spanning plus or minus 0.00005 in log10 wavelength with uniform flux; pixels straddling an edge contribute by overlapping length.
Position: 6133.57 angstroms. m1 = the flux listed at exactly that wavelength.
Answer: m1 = 10.87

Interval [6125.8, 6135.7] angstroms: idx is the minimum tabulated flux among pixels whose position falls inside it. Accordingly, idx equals 10.25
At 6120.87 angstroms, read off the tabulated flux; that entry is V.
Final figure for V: 10.03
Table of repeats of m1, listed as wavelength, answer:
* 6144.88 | 10.08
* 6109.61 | 10.22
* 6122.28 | 10.05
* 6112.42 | 10.33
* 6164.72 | 9.267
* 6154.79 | 9.92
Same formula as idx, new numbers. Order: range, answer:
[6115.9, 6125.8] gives 10.03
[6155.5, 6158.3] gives 9.292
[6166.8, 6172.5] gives 9.233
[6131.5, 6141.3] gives 9.395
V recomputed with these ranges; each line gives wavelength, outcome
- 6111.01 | 10.46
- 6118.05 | 10.41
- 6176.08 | 10.11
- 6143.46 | 10.4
